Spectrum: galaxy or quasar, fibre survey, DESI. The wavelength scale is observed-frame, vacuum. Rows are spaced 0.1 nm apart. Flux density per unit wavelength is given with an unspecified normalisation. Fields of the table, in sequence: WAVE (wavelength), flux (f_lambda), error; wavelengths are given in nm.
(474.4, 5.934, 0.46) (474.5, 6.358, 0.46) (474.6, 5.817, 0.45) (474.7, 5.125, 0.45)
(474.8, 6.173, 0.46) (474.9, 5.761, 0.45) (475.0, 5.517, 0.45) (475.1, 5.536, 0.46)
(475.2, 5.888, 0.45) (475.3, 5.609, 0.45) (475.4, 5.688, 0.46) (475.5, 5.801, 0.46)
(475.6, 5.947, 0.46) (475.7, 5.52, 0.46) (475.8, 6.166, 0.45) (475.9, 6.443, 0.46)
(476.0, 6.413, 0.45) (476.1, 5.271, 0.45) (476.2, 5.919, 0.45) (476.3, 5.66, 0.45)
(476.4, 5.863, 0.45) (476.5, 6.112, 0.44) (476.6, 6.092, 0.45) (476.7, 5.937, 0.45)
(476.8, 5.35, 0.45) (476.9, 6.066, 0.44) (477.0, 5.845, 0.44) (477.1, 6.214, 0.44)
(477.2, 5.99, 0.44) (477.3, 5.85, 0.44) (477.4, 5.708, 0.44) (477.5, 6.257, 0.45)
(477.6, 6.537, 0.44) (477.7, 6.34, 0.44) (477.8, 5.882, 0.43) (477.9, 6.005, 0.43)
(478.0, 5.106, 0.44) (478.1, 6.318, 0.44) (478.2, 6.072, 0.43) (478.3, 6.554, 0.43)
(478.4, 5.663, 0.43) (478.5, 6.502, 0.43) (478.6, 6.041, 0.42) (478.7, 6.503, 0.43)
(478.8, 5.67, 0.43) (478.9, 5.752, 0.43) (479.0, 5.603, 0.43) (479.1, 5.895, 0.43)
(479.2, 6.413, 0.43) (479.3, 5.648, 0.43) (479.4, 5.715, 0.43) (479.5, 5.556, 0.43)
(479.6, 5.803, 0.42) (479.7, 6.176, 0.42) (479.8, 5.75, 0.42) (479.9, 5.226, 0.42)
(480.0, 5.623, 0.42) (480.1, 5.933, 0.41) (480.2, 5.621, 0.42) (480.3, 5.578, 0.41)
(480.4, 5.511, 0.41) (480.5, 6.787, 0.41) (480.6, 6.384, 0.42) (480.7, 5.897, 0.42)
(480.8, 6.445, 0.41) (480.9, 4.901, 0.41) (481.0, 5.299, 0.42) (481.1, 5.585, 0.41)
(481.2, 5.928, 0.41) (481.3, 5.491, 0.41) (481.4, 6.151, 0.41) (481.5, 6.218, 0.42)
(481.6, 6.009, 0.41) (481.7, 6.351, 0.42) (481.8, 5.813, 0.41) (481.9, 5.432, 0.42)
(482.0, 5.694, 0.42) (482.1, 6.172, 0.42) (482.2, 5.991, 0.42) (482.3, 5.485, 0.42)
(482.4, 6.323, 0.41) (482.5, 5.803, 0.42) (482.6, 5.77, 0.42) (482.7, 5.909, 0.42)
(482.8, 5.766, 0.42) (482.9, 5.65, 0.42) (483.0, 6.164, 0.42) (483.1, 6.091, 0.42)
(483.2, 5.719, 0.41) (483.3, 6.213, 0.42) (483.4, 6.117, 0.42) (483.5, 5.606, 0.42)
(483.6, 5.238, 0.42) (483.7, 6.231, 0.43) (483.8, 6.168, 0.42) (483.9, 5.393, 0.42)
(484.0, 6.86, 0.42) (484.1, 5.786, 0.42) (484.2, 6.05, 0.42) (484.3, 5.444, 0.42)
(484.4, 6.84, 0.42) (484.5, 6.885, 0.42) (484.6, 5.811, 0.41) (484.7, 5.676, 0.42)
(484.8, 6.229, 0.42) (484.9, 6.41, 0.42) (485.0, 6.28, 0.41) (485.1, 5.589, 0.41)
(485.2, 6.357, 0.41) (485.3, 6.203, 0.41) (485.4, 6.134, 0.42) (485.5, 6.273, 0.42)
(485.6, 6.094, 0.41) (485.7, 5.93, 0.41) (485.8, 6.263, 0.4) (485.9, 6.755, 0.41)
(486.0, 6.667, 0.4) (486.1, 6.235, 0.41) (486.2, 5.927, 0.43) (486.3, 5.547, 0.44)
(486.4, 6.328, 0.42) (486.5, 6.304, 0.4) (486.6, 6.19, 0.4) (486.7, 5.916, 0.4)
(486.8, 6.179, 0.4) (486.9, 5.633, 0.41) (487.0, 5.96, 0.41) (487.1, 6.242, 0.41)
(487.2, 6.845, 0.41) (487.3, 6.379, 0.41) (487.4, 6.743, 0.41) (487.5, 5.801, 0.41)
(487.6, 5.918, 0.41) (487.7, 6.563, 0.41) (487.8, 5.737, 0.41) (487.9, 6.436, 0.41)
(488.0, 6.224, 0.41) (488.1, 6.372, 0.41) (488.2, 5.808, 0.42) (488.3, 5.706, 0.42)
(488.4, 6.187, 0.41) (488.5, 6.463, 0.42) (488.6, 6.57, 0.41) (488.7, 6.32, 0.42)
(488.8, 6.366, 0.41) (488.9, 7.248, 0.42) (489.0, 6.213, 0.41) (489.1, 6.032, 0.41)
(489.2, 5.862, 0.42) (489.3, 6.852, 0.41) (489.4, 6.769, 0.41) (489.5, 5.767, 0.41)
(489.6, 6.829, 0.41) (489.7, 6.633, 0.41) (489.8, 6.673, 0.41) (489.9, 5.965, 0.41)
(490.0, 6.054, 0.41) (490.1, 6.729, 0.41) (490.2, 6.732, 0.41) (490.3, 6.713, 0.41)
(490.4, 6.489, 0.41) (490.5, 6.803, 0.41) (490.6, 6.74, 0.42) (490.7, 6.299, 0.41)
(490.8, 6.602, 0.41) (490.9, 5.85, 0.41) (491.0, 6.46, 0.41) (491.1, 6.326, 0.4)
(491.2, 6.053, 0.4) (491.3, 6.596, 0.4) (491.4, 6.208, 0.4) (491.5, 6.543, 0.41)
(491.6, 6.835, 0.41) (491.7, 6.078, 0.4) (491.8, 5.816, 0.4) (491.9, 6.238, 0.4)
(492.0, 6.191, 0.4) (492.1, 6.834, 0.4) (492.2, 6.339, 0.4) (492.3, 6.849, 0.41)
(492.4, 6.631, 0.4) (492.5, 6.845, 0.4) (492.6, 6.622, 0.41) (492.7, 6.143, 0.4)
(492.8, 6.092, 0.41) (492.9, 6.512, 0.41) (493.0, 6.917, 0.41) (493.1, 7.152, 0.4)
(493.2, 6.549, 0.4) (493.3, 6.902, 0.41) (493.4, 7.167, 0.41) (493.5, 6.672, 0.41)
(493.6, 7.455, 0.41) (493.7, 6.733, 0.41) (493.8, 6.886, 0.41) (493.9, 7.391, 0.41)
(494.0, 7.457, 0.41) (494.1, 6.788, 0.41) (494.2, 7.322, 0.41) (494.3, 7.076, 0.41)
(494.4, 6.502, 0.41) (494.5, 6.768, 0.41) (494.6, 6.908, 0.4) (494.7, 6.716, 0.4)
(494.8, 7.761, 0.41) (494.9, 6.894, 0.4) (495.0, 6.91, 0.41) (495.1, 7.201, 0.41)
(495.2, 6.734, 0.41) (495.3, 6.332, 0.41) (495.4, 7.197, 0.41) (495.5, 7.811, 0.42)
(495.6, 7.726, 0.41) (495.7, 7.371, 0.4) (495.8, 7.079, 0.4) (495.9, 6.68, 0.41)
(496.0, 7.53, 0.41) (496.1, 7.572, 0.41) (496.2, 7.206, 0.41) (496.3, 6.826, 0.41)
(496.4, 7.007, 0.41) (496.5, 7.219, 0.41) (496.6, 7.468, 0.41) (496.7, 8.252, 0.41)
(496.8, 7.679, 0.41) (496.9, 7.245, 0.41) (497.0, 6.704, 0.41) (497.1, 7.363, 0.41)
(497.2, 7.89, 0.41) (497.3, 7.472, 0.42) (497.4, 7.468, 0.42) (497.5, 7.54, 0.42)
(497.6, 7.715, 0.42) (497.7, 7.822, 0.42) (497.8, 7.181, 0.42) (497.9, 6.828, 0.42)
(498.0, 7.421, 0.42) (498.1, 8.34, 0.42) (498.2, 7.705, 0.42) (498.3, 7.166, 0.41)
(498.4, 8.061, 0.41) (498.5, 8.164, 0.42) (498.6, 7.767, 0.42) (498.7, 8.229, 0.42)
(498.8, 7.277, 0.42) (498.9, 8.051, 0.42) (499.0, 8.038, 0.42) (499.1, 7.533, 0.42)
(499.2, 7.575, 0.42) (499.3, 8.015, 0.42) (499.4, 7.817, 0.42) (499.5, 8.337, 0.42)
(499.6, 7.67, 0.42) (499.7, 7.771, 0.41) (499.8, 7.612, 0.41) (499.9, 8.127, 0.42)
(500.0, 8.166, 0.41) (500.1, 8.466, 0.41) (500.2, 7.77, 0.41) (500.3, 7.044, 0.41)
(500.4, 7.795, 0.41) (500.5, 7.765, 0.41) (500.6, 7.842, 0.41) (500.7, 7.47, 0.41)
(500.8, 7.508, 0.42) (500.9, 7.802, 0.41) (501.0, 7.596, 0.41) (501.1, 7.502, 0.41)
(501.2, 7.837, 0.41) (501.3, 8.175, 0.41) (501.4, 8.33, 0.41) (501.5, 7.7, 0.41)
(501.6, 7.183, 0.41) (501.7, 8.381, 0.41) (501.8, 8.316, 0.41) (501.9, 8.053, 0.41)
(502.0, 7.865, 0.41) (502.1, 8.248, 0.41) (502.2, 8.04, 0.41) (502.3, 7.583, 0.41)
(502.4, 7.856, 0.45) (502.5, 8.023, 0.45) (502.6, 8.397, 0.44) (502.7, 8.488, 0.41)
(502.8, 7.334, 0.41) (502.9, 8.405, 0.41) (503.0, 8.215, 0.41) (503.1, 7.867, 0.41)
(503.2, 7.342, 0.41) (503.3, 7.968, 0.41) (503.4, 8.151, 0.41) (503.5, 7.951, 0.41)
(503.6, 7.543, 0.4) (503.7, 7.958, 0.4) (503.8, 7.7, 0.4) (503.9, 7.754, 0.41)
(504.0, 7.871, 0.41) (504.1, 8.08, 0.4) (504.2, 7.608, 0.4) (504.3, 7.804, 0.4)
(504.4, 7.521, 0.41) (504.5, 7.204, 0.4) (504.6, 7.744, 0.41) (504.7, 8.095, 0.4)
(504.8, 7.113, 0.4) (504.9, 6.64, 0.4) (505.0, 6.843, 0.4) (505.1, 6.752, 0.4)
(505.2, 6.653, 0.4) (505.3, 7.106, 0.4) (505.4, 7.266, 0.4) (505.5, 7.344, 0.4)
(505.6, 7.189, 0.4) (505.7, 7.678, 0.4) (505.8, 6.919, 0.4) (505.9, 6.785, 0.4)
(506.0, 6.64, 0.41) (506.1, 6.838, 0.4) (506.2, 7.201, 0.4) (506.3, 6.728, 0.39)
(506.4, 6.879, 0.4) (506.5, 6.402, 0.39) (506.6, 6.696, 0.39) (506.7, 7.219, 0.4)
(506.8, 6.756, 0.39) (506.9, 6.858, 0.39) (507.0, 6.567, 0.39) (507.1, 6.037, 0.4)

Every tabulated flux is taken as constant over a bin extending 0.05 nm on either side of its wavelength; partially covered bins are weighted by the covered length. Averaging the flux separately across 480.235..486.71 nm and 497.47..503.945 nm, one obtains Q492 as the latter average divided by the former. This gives 1.3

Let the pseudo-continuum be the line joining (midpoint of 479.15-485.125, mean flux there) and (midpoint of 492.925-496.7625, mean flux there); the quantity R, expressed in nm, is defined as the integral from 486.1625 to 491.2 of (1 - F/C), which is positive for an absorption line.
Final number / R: 0.17 nm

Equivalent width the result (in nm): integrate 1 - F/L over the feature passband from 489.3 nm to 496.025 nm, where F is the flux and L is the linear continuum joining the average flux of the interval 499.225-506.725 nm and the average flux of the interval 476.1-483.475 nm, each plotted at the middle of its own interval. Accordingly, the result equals 0.14 nm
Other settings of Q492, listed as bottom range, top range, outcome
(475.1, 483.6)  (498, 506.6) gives 1.30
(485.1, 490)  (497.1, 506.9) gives 1.22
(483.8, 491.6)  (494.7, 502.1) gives 1.21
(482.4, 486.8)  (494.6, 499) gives 1.22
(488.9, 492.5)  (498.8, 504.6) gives 1.22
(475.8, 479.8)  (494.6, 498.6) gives 1.23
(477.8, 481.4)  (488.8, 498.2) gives 1.17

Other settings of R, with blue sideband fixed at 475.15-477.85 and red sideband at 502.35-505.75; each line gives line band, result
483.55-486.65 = 0.16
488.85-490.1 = 0.06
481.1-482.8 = 0.10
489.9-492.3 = 0.15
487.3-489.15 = 0.11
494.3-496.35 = 0.00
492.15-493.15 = 0.05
